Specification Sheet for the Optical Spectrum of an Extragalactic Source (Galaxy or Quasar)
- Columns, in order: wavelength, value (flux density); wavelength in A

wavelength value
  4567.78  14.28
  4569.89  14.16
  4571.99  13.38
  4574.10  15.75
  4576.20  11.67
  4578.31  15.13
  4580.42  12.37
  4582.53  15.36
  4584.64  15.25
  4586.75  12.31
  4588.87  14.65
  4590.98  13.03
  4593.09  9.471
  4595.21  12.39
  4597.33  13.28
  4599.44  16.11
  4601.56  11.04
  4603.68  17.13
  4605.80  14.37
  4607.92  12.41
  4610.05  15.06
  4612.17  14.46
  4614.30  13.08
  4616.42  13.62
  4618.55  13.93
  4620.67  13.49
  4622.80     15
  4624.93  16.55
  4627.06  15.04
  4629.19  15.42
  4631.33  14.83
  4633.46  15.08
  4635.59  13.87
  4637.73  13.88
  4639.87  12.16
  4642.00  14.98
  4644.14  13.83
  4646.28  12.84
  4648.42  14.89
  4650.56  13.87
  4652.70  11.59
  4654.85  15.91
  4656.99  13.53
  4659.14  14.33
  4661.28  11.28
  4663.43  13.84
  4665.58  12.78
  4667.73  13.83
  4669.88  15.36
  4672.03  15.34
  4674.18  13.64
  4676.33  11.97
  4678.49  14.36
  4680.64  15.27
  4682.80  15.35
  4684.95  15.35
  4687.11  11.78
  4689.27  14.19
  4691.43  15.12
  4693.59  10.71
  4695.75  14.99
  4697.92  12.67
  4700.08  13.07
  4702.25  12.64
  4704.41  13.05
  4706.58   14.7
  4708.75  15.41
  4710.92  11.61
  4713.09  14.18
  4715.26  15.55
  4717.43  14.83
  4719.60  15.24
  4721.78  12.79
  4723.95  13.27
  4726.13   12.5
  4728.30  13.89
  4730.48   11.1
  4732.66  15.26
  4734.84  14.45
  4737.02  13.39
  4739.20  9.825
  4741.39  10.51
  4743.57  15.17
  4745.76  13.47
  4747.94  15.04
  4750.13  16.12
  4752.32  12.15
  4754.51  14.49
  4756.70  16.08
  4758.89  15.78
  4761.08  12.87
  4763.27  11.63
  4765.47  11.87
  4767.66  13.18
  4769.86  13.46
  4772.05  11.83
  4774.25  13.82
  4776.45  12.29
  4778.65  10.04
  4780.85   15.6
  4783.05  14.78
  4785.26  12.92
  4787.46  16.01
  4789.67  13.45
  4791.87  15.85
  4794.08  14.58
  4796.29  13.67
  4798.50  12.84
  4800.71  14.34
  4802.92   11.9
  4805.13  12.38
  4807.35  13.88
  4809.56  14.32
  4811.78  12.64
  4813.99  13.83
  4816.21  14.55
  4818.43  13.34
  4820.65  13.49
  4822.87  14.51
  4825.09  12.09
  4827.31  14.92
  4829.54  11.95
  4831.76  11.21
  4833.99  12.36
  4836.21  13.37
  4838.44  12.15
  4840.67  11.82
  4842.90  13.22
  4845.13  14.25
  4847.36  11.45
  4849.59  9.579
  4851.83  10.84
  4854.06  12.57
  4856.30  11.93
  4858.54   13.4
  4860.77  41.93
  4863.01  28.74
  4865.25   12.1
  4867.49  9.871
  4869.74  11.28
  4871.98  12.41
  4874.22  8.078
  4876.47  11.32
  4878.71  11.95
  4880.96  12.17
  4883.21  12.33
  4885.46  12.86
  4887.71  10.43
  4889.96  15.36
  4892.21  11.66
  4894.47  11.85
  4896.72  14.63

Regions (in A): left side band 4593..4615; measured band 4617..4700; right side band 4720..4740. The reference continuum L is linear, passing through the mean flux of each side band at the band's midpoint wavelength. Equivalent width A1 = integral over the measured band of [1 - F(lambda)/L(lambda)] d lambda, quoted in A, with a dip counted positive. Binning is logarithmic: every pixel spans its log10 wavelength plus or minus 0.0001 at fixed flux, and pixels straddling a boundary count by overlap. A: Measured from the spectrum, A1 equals -3.6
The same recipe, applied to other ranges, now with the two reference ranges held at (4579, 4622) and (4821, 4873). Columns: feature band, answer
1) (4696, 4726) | 0.4 A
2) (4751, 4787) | 1.8 A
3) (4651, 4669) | 0.5 A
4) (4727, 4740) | 0.9 A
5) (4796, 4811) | 0.9 A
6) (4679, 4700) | 0.0 A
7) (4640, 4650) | -0.1 A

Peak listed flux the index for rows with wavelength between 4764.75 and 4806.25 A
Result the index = 16.01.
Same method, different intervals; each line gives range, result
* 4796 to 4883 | 41.93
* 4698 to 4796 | 16.12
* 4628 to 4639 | 15.42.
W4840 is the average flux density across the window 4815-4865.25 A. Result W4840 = 14.7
